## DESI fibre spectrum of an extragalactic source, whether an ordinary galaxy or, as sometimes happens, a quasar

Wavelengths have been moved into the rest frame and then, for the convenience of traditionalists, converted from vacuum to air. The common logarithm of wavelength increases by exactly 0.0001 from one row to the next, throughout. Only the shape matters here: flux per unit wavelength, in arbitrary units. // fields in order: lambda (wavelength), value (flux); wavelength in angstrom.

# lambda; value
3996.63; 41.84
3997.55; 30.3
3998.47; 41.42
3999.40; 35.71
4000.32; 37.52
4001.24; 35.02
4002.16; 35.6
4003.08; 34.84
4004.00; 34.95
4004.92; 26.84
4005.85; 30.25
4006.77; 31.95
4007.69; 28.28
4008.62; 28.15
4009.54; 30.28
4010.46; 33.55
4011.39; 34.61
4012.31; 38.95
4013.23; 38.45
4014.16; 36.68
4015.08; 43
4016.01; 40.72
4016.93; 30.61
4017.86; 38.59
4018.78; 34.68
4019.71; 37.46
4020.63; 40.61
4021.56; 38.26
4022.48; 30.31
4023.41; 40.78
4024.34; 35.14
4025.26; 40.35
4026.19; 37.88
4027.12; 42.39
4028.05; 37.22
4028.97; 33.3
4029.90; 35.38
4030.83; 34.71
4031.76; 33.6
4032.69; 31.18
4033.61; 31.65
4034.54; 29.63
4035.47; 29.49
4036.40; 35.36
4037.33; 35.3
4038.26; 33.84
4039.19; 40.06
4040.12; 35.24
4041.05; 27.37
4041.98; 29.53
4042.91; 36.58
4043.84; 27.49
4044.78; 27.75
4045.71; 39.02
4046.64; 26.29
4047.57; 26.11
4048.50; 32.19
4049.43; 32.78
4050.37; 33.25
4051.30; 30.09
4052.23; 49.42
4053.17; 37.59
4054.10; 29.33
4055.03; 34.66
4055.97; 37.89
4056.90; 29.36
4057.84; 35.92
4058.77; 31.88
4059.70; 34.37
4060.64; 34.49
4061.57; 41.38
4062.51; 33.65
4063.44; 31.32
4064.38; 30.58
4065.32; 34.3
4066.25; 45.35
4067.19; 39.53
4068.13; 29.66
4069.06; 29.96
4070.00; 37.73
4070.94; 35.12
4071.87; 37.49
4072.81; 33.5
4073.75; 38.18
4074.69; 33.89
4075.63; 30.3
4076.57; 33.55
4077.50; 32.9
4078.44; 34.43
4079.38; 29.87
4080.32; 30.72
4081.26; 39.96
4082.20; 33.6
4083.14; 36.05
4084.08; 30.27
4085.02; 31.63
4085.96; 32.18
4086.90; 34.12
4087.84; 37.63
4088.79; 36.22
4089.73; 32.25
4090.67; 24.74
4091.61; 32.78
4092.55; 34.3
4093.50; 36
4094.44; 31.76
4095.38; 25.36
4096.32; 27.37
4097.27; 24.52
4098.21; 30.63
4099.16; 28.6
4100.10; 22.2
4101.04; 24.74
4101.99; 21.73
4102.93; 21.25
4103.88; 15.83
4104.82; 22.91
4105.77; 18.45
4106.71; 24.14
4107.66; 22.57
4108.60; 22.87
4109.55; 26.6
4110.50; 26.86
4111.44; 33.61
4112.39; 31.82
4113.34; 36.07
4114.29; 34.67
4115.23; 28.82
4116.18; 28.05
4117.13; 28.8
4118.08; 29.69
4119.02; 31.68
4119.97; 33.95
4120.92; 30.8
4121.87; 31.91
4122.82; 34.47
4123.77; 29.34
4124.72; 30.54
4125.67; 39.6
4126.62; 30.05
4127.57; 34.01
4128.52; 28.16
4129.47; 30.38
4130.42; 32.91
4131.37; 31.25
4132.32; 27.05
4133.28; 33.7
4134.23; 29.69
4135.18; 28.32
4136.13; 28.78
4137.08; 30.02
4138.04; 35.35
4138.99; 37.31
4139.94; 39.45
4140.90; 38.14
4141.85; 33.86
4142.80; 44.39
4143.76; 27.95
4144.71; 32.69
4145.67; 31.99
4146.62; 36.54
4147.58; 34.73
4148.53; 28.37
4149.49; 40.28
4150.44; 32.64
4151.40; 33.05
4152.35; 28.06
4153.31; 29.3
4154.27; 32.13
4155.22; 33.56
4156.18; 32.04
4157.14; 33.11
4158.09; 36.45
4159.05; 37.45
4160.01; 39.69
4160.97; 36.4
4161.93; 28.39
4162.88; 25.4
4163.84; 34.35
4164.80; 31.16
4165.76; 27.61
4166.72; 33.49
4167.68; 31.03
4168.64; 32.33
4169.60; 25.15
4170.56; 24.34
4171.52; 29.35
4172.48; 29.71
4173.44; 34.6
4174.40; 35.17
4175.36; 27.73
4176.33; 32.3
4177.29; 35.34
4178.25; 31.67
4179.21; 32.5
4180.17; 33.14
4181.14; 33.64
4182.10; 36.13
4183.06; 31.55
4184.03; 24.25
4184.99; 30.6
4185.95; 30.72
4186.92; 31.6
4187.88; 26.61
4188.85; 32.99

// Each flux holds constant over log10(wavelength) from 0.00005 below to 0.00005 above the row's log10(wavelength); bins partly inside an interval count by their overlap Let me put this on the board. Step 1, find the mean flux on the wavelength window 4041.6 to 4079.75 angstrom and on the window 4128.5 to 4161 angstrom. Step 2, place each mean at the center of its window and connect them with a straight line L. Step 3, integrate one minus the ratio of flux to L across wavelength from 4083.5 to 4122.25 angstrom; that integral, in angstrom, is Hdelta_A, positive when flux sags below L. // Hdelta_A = 5.5 angstrom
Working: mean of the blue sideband 33.9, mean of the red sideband 33.3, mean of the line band 28.8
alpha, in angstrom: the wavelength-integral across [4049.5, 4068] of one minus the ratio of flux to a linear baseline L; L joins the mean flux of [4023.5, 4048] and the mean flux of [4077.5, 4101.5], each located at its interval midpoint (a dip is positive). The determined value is -1.5 angstrom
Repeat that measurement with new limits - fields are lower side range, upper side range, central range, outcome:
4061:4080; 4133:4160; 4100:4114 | 3.76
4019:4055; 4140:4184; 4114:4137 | 1.42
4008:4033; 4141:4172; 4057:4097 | 1.16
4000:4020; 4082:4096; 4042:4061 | 0.14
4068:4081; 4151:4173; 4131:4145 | -0.52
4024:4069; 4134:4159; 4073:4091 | 0.30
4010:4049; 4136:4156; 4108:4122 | 1.54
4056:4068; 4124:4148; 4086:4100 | 1.35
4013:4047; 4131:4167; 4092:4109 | 4.27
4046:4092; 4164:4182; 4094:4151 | 4.07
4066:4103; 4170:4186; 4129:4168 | -1.64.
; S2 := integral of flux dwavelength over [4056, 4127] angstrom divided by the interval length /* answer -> 31.3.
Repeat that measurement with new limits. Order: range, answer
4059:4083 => 34.6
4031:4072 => 33.7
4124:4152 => 33.1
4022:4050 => 33.6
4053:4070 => 34.6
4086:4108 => 27.5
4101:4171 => 30.9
